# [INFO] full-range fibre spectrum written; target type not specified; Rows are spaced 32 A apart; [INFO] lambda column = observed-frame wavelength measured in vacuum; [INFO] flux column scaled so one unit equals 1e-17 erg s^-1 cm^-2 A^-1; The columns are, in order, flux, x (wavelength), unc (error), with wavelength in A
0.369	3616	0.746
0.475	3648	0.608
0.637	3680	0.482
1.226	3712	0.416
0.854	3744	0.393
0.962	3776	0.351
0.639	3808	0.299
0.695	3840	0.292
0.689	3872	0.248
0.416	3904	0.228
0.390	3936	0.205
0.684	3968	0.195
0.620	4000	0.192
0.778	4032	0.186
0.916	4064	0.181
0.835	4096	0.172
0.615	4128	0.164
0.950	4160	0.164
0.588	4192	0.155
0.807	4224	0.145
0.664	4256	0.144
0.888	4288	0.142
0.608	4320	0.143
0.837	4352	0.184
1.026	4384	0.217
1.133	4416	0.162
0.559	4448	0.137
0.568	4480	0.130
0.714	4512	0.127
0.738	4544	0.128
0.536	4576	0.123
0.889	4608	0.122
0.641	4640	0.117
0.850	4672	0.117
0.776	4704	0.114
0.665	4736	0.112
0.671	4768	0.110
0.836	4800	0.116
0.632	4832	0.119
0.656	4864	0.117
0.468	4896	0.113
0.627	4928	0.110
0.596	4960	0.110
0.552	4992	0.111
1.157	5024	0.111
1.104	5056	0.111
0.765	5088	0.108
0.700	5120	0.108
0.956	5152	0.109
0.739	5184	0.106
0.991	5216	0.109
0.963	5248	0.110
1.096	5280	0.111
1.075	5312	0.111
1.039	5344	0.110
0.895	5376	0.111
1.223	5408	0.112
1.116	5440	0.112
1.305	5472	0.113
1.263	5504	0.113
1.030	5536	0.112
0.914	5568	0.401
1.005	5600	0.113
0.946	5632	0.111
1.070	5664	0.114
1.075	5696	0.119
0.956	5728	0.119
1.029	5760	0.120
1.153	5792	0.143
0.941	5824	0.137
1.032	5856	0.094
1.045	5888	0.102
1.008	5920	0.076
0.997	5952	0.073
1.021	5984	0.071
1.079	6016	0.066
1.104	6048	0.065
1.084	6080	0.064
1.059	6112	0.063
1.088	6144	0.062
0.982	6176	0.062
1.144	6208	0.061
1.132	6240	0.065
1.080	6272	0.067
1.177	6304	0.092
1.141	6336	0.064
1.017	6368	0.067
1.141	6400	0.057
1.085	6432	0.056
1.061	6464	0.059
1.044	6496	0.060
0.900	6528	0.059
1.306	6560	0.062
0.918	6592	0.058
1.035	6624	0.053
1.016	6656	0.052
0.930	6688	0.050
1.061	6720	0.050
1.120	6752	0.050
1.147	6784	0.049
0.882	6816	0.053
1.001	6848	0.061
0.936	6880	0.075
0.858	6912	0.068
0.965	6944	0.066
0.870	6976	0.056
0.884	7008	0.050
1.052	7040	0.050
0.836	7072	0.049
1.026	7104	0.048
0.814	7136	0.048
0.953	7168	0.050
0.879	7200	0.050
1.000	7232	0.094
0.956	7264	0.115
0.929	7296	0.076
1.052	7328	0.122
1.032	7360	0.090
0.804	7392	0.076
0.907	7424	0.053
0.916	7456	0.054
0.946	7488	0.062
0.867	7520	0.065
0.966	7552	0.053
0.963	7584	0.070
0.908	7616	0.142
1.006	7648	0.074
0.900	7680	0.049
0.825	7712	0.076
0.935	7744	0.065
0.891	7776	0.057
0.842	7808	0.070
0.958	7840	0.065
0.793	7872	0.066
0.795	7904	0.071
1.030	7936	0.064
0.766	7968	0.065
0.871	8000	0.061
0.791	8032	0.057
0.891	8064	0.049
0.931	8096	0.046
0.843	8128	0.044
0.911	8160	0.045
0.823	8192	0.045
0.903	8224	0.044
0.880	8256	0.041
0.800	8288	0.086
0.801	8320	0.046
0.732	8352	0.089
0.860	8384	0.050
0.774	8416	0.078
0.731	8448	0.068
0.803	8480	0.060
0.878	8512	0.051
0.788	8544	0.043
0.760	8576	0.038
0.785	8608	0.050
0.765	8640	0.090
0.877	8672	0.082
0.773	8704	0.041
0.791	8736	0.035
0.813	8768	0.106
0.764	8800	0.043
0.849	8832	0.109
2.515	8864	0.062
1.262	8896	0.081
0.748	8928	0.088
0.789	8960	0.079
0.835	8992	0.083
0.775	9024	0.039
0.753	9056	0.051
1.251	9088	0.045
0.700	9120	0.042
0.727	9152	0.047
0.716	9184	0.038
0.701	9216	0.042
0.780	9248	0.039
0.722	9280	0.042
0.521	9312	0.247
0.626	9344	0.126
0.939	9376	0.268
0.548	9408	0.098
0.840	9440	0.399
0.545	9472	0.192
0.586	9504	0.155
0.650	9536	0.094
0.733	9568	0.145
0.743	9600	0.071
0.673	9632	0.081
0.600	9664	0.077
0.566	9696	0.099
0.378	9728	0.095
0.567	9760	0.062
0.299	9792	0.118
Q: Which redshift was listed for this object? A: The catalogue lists 0.351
